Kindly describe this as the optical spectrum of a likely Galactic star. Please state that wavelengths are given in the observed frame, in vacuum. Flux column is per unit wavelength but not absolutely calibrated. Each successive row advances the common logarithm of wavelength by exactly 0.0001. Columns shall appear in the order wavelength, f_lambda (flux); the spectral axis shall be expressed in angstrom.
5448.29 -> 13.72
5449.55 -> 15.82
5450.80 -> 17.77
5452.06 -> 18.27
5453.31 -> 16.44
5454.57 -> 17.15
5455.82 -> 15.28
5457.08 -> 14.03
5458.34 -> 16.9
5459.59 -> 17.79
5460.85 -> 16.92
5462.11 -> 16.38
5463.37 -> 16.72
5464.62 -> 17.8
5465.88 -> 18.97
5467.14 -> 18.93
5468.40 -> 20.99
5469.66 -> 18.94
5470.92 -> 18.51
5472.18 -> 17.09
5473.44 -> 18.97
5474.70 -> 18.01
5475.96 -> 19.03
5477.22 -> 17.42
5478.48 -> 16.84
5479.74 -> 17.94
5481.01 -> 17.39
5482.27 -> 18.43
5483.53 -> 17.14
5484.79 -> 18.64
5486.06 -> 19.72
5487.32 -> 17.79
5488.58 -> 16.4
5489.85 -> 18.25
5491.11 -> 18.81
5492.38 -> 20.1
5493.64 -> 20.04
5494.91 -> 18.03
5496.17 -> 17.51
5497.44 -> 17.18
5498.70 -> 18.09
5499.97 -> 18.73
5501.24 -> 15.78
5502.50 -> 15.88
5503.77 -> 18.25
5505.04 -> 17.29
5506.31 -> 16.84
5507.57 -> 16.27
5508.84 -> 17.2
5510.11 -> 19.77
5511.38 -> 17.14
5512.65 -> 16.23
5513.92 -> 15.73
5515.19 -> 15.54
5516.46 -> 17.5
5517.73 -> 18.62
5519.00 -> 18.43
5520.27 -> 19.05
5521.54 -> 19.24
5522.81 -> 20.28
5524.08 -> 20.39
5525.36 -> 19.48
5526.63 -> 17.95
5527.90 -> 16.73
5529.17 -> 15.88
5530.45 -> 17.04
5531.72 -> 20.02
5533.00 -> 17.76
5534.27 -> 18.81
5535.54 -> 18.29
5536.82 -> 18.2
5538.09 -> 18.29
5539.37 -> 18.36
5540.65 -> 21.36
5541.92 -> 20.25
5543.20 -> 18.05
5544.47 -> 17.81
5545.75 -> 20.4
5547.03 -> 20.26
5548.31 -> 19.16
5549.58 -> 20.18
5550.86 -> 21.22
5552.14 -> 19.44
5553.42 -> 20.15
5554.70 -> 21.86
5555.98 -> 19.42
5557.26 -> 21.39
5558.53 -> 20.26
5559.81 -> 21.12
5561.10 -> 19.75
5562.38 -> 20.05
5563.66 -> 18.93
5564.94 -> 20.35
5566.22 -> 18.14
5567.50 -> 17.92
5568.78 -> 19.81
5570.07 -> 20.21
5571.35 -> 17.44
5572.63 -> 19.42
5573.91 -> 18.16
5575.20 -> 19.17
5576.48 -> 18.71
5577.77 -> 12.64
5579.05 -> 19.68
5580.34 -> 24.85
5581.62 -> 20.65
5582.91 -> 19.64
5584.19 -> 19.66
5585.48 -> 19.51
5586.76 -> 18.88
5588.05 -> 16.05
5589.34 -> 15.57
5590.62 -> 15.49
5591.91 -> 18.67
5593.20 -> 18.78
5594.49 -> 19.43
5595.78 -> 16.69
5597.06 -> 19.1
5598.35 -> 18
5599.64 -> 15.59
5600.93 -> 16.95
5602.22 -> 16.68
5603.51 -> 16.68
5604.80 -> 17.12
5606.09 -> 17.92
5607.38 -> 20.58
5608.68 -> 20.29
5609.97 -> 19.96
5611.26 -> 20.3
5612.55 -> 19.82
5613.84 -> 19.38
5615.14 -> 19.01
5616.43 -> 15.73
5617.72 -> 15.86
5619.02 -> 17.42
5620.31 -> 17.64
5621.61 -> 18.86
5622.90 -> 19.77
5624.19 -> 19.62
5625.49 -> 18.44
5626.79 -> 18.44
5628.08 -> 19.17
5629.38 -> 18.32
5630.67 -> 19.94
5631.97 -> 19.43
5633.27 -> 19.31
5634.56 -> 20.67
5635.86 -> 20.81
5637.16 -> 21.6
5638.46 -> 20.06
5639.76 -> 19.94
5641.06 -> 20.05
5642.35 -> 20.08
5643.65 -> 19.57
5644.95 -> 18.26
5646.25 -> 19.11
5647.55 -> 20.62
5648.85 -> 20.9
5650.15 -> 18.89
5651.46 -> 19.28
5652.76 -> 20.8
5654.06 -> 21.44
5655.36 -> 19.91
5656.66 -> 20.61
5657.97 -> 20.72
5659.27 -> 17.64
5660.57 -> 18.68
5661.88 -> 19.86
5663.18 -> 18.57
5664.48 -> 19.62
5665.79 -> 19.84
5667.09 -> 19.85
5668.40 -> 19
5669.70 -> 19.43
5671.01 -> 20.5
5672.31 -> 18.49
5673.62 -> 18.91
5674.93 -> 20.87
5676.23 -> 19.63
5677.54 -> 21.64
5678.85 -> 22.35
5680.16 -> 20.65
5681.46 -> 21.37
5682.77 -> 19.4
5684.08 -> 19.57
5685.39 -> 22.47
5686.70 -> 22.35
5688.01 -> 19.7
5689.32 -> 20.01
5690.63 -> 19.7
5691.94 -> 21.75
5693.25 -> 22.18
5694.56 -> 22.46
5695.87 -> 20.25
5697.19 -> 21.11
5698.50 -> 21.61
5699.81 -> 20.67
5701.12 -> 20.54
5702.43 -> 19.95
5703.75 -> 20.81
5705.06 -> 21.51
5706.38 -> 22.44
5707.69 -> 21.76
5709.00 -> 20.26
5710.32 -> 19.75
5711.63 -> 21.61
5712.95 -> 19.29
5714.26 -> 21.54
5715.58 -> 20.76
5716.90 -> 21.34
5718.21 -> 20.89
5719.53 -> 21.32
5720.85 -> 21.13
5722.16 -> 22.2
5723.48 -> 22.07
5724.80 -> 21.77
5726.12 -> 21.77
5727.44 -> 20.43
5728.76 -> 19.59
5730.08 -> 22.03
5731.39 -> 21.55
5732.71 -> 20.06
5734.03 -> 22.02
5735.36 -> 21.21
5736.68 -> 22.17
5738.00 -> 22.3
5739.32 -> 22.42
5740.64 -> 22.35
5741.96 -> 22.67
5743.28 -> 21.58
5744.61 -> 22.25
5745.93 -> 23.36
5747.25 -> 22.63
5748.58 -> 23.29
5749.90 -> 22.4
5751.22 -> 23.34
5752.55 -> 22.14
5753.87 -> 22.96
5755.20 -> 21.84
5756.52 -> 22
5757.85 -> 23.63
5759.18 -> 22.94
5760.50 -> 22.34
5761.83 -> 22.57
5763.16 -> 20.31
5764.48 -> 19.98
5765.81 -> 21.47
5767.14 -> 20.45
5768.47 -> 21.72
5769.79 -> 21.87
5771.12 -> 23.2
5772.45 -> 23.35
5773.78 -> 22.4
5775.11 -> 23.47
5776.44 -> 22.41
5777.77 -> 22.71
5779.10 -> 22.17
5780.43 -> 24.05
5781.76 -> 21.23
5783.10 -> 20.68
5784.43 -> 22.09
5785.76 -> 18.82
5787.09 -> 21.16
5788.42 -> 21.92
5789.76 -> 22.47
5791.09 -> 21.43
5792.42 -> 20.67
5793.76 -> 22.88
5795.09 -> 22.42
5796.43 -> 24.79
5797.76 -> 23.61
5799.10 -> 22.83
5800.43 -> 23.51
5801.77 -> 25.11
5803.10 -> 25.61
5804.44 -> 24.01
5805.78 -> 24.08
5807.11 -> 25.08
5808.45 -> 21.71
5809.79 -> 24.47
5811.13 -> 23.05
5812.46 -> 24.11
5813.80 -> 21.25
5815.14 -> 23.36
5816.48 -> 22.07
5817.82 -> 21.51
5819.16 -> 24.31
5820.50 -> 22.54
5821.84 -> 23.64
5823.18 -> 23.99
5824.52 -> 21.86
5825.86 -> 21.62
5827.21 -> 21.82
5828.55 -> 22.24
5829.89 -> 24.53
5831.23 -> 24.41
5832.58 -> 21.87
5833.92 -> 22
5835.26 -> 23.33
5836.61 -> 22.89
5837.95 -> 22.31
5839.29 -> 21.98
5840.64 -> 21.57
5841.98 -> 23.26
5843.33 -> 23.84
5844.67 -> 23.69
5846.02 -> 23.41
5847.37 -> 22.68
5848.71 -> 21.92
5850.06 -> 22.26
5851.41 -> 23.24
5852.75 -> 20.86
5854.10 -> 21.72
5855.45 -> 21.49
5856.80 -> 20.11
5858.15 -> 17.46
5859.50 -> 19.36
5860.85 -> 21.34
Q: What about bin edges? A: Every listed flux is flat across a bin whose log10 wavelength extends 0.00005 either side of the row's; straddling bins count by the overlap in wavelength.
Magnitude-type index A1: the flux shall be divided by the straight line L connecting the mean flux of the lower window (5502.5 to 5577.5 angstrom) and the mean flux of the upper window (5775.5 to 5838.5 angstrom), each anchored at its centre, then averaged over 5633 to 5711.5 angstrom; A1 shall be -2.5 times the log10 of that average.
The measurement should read 0.02 mag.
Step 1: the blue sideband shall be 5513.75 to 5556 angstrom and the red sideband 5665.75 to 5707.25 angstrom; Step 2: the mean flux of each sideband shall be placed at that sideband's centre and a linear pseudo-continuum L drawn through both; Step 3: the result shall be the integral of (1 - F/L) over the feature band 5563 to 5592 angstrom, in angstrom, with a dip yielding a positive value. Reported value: 1.1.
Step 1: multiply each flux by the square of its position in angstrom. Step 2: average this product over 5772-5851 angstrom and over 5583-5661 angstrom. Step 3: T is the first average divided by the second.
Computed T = 1.29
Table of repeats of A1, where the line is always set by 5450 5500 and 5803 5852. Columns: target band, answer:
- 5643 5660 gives 0.033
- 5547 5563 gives -0.072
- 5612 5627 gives 0.094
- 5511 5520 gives 0.082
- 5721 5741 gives 0.000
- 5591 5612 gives 0.082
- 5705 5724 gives 0.008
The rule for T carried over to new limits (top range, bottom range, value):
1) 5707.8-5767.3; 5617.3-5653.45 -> 1.16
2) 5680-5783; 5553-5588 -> 1.18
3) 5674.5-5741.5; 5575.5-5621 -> 1.20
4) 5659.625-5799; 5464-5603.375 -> 1.24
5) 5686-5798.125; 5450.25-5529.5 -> 1.34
